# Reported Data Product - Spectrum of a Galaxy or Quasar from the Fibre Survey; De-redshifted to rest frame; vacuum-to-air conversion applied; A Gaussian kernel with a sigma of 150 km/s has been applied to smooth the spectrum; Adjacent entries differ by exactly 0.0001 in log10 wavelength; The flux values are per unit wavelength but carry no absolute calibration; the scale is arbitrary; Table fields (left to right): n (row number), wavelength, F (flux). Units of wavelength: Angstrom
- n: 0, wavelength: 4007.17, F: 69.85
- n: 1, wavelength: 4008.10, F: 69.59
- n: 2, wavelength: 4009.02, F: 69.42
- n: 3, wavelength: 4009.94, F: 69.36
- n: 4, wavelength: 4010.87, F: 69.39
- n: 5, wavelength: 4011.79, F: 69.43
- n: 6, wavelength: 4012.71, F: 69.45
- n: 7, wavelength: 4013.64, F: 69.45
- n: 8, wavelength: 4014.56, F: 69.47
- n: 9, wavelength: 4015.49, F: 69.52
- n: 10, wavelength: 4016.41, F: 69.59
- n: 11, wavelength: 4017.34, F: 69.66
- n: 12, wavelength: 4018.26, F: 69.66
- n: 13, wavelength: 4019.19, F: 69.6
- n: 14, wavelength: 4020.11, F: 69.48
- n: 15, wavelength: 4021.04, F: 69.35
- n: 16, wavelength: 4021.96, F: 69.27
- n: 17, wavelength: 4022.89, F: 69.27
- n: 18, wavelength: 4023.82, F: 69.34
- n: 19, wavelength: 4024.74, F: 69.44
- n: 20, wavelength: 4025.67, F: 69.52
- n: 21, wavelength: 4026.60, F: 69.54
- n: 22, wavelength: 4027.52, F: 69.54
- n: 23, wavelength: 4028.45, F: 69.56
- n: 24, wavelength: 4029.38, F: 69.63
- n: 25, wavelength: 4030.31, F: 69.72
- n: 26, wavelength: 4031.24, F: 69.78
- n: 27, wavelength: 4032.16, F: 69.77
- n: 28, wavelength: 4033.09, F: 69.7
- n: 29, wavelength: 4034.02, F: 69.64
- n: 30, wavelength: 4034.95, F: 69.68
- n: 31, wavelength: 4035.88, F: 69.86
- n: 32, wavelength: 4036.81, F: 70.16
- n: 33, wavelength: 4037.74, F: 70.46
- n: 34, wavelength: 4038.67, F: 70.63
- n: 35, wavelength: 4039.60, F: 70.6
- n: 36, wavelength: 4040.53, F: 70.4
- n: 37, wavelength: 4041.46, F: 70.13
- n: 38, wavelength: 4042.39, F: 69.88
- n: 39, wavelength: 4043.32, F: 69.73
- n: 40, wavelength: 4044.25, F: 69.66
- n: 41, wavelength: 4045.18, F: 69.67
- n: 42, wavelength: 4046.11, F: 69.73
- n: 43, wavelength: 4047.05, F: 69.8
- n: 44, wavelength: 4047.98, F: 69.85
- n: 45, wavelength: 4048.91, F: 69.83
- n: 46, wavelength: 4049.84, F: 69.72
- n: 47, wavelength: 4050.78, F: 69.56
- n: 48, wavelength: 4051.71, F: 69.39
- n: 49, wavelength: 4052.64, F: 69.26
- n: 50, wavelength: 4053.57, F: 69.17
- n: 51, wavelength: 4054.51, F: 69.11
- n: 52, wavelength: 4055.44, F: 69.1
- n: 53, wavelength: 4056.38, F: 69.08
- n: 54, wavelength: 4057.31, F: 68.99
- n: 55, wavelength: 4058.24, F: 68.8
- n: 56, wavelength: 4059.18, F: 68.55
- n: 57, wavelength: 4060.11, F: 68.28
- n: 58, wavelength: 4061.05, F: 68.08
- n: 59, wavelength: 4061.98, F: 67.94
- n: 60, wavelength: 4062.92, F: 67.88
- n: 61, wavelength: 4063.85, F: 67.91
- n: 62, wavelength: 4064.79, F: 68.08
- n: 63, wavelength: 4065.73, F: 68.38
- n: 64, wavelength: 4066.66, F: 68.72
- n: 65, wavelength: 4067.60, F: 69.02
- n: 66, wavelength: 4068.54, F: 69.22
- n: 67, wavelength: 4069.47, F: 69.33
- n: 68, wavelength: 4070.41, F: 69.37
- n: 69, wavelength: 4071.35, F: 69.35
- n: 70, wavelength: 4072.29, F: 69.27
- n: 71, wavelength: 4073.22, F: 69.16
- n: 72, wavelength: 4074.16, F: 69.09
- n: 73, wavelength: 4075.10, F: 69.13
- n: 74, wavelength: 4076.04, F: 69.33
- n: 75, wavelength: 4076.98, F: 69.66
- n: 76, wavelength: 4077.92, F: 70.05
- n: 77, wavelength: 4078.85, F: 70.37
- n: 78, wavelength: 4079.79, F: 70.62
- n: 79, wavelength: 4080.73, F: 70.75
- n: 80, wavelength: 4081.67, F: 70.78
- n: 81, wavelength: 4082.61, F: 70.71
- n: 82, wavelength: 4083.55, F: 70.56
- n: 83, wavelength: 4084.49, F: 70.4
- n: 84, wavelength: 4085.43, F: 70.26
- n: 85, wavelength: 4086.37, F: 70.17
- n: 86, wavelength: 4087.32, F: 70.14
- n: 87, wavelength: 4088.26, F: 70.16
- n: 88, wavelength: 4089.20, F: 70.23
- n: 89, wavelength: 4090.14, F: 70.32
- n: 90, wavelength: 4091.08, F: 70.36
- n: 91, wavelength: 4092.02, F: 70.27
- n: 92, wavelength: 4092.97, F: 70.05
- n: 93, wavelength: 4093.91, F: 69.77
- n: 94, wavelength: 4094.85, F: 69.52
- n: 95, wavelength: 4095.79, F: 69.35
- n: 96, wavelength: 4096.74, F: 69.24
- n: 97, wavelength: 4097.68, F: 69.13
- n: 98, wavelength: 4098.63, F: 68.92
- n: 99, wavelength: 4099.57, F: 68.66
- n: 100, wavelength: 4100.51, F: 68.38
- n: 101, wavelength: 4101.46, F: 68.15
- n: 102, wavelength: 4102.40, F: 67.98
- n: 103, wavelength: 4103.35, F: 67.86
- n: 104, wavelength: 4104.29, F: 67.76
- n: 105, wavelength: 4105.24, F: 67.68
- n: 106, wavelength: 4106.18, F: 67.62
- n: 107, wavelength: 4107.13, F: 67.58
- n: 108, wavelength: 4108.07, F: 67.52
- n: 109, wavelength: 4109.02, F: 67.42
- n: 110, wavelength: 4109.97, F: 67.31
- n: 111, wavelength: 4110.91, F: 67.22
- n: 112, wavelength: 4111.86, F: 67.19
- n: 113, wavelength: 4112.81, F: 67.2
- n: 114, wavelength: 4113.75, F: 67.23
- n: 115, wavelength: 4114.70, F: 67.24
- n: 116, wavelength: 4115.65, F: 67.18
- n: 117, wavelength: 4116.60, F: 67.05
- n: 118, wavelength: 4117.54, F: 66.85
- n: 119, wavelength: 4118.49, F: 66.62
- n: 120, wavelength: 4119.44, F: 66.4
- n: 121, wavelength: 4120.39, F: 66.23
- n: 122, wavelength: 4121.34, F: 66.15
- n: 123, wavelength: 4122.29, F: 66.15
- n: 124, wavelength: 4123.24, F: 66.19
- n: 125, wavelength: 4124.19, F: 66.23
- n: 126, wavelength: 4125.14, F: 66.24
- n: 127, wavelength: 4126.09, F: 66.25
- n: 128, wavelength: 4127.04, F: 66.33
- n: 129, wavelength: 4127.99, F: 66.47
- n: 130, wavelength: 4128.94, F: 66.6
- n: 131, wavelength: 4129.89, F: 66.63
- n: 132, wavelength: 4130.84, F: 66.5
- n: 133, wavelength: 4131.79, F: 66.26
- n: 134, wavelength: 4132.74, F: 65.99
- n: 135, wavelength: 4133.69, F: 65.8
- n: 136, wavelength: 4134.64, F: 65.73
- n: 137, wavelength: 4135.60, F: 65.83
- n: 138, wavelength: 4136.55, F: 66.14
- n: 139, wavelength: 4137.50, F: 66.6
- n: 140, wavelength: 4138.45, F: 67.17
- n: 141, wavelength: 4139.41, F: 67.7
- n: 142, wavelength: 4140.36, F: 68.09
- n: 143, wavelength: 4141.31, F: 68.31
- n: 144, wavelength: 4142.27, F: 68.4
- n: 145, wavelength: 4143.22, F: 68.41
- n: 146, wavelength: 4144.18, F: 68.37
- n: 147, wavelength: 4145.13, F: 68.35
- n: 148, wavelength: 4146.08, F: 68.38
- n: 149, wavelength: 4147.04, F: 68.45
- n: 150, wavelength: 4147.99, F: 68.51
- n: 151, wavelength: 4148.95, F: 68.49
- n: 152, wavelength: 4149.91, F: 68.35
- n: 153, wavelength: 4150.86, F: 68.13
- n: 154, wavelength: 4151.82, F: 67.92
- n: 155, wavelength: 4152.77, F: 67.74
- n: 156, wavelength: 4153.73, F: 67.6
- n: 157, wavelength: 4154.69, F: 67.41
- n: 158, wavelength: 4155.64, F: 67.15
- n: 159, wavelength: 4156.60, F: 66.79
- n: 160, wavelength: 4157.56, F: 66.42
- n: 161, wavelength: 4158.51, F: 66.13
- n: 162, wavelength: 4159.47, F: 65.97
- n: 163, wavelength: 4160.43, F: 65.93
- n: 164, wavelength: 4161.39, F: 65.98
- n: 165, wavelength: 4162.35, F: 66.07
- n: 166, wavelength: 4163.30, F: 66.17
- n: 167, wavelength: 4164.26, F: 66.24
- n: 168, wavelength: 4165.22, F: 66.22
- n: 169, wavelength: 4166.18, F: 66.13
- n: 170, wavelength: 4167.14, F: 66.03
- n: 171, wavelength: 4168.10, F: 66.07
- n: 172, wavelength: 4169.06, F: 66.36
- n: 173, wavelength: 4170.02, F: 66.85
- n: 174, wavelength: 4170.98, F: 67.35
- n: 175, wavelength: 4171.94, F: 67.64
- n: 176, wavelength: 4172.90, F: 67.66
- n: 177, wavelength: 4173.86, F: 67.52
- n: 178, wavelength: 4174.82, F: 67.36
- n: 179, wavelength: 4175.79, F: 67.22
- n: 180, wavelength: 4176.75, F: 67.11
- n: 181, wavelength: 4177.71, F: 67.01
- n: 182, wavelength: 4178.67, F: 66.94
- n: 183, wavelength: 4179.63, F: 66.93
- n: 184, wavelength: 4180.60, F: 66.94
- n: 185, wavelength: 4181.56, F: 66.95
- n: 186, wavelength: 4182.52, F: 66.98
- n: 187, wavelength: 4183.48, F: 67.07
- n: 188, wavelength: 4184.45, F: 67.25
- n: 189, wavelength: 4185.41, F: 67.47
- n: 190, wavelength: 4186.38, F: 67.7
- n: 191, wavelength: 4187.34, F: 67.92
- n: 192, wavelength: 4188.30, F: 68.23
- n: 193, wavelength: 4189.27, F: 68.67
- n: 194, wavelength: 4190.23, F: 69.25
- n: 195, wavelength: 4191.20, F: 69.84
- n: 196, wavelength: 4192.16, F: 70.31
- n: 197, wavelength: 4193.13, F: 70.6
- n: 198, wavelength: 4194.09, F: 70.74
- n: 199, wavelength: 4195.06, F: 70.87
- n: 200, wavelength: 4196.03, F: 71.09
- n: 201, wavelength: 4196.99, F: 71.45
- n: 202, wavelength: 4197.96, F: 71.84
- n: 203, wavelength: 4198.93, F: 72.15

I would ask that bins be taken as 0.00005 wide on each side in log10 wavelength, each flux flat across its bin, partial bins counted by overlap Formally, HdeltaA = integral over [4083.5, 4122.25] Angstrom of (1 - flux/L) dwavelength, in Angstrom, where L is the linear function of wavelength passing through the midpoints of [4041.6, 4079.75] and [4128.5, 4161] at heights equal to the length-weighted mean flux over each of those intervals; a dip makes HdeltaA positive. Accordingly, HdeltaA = -0.1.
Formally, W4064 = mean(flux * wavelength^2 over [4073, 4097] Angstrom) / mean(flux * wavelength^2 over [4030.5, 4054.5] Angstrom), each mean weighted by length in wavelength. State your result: 1.02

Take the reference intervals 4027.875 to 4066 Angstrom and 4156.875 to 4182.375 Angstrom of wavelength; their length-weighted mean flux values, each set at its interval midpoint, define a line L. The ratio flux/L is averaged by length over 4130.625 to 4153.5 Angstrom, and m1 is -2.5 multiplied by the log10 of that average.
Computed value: 0.00 mag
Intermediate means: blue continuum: 69.4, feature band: 67.5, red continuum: 66.7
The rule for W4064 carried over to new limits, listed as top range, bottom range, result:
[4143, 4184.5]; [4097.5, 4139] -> 1.02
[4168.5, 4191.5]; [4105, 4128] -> 1.04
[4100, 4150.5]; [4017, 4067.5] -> 1.01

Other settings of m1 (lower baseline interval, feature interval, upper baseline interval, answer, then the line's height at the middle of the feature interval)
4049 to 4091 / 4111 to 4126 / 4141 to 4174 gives 0.025 mag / 68.2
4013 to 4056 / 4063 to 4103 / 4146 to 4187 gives -0.013 mag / 68.7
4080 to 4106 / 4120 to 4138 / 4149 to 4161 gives 0.031 mag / 68.1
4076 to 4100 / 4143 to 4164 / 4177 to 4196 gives 0.024 mag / 68.9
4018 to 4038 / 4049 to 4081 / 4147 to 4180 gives -0.003 mag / 68.9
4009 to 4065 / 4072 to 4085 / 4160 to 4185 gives -0.022 mag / 68.6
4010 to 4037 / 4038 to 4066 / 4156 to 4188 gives -0.004 mag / 69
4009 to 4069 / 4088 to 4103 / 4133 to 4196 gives -0.013 mag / 68.5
